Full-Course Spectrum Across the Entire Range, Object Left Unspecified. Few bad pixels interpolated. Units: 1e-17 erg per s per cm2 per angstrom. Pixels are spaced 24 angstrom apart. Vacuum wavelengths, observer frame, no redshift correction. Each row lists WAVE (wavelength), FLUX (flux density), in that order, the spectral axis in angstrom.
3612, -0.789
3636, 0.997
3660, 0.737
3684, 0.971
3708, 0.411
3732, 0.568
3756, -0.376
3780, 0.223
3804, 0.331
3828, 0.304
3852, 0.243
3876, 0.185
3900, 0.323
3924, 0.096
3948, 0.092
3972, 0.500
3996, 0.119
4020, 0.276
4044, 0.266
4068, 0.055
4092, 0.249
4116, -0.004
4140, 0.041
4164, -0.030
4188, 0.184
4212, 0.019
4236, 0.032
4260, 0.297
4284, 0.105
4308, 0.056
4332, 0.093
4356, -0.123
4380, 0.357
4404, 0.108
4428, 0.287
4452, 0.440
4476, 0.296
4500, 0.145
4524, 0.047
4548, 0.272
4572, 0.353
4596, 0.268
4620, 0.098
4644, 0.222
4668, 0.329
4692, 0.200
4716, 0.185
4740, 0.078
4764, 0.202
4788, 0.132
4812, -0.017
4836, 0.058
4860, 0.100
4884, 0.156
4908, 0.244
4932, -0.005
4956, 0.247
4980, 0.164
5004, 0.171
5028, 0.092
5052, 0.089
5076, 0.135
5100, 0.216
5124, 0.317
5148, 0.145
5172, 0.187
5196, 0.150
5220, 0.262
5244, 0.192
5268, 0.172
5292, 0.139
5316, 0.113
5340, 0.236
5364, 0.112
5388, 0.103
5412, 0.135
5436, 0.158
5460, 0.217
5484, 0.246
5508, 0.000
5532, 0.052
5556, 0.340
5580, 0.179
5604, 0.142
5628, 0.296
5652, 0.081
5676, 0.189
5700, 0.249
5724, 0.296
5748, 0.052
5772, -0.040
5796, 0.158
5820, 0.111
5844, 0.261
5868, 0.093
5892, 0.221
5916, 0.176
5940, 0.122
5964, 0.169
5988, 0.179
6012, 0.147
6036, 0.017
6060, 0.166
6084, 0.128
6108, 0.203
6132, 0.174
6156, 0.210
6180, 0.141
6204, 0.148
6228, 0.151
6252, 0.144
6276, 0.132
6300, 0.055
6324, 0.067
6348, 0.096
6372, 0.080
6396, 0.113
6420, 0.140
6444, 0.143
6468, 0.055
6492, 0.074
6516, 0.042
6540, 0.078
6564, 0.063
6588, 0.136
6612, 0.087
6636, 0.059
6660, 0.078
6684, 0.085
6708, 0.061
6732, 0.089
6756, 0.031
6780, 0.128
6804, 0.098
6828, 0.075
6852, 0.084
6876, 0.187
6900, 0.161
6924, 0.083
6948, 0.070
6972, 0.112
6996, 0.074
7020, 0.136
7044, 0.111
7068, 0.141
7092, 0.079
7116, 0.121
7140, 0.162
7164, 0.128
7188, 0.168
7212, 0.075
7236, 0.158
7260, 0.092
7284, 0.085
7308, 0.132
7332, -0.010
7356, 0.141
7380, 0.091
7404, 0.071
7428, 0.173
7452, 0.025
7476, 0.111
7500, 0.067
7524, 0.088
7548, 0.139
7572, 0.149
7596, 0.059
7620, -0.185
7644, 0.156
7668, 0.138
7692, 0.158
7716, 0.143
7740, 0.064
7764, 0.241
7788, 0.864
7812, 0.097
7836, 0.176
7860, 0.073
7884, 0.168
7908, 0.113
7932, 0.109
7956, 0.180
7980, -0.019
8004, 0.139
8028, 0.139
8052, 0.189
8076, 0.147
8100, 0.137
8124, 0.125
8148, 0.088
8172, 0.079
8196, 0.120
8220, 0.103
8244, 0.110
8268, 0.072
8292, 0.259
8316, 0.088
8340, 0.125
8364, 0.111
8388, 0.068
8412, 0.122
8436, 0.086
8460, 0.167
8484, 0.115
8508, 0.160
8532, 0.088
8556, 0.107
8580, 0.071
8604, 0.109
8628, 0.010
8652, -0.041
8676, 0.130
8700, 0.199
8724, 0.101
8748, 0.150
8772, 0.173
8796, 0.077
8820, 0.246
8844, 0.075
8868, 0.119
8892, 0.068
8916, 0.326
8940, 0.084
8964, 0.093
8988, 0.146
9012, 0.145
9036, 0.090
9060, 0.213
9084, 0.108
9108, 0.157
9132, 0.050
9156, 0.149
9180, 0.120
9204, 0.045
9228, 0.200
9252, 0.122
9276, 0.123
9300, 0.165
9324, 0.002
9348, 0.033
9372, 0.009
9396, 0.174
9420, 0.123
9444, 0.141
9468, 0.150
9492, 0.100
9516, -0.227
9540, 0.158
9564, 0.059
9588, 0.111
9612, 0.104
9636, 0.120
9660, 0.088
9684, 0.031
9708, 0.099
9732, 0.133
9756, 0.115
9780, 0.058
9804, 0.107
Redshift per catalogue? 1.09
